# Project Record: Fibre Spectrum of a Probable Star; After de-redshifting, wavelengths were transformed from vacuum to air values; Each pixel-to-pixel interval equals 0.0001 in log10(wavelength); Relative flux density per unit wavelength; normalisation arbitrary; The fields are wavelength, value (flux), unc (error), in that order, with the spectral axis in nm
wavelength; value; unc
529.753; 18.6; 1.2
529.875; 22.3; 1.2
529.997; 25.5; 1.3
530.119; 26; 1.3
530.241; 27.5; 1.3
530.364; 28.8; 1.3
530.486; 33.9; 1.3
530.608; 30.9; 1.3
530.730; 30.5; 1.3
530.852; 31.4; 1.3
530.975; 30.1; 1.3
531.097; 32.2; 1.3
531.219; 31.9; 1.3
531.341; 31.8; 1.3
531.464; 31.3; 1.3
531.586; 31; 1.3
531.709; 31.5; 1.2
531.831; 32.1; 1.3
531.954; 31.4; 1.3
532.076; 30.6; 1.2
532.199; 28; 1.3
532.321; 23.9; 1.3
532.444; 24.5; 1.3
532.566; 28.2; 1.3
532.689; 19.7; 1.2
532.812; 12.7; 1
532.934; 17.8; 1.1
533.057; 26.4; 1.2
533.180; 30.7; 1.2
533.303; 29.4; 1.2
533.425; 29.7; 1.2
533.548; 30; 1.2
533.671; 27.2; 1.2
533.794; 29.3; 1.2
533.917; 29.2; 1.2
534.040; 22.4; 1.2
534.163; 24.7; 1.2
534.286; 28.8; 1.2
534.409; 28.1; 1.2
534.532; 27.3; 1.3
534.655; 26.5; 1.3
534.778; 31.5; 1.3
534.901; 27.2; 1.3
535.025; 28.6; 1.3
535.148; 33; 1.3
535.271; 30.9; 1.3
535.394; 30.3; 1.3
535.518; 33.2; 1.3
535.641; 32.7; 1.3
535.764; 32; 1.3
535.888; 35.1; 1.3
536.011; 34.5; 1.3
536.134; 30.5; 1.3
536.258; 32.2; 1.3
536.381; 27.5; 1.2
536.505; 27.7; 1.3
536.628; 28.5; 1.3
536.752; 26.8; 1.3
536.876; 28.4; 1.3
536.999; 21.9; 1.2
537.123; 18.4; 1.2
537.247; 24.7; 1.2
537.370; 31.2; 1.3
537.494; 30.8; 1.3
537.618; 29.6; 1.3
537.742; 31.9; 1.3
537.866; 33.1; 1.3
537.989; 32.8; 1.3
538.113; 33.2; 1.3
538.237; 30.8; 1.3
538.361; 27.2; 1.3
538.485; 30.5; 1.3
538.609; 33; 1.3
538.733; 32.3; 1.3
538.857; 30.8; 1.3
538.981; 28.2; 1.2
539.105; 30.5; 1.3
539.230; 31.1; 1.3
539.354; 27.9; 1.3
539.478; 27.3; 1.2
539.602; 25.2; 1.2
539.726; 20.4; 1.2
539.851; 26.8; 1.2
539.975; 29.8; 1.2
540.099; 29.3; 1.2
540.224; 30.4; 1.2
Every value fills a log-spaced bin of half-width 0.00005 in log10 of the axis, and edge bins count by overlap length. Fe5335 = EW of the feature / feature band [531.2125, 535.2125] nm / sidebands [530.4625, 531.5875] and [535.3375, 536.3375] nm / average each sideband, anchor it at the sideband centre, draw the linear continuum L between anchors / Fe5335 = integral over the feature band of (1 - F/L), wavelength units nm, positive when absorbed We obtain 0.527 nm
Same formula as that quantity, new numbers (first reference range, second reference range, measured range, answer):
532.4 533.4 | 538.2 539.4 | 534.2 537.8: -0.28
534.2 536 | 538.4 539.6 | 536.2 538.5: 0.10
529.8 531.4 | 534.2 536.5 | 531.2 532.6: 0.00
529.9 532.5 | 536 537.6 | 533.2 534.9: 0.04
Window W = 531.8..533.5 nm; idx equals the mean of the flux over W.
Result 26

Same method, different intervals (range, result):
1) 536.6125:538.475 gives 28.7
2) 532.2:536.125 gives 28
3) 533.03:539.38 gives 29.5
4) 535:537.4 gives 29.4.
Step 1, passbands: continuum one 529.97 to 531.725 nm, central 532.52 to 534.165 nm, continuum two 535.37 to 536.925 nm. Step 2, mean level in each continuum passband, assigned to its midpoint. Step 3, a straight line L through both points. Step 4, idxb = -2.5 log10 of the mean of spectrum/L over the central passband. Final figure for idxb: 0.19 mag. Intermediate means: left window 30.3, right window 30.7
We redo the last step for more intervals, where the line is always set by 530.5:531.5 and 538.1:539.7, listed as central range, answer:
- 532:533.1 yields 0.30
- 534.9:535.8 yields -0.03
